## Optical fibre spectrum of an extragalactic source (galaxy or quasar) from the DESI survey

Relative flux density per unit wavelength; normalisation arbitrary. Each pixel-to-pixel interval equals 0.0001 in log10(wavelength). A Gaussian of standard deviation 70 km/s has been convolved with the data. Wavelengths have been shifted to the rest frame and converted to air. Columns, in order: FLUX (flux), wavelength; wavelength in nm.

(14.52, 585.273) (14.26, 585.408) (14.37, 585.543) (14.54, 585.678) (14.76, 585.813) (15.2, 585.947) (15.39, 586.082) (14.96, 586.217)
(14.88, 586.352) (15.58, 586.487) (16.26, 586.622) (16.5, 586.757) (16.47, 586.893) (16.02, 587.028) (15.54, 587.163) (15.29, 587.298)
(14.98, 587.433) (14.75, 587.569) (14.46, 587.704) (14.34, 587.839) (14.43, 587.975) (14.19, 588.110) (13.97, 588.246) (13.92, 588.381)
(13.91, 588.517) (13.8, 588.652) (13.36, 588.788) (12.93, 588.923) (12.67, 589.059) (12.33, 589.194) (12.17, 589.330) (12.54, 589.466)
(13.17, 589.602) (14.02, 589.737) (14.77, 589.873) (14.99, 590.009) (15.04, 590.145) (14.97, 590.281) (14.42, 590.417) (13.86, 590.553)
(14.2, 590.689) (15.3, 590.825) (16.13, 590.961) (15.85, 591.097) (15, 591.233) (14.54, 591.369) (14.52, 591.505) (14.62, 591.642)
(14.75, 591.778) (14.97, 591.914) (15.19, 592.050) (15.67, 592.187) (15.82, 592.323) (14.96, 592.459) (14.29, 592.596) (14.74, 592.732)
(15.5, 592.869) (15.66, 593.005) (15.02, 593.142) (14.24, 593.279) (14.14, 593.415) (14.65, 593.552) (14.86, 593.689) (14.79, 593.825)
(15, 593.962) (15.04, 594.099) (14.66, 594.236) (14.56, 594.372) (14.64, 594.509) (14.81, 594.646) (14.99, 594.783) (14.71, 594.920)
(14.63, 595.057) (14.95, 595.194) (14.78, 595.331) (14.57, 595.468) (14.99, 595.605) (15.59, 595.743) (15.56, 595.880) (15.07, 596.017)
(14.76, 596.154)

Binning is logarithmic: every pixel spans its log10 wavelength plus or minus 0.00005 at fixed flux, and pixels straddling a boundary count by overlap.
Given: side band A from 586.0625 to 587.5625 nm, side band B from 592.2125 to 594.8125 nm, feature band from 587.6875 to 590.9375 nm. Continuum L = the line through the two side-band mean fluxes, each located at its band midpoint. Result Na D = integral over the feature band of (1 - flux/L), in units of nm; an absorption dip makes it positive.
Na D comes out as 0.30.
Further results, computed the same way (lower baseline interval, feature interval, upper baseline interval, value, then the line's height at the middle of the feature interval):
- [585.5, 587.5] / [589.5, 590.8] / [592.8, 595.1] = 0.064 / 15.1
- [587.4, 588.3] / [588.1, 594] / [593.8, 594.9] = 0.068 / 14.6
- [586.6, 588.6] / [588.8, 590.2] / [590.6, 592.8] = 0.144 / 15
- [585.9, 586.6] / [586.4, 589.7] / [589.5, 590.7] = 0.119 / 14.8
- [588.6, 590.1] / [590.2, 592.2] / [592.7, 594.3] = -0.127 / 14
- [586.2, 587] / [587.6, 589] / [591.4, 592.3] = 0.145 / 15.6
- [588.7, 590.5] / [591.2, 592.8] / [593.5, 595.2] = -0.078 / 14.2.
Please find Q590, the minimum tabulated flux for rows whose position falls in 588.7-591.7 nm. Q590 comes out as 12.17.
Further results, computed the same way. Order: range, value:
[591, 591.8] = 14.52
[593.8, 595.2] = 14.56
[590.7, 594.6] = 14.14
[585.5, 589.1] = 12.67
